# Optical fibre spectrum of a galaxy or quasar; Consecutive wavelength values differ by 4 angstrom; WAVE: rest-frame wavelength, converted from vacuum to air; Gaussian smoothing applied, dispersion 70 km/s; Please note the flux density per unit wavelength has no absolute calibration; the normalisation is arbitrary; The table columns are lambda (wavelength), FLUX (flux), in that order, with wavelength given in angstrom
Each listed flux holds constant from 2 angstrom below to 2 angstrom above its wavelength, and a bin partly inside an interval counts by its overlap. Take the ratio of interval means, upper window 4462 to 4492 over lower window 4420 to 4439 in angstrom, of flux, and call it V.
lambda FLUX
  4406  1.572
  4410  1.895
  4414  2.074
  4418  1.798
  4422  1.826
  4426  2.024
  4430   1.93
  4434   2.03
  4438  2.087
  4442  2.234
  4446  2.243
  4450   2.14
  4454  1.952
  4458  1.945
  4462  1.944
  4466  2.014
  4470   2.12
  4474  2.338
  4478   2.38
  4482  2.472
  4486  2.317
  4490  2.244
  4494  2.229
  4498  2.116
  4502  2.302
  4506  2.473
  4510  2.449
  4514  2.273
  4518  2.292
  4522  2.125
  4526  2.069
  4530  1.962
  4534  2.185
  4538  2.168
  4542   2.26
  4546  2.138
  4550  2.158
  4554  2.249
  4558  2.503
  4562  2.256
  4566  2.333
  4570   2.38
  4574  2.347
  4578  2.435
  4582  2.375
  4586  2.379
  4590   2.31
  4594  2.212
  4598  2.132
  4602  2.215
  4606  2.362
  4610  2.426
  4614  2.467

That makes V 1.1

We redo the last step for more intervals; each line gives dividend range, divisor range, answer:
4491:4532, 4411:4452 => 1.10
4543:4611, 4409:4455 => 1.14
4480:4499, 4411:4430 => 1.18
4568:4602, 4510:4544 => 1.06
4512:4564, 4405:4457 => 1.11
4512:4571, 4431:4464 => 1.07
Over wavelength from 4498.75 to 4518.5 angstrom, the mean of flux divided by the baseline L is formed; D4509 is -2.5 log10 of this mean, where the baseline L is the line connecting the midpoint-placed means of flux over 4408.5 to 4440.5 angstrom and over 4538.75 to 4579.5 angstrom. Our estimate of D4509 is -0.084 mag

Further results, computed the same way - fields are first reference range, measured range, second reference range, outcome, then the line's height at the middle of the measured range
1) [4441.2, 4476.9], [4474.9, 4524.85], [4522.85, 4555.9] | -0.09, 2.13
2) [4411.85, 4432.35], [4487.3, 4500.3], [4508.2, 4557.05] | -0.05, 2.11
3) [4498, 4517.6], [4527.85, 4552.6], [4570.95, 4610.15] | 0.09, 2.33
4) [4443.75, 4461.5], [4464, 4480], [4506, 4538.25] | -0.06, 2.1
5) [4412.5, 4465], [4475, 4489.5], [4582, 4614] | -0.13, 2.1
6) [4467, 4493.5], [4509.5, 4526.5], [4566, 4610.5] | 0.03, 2.3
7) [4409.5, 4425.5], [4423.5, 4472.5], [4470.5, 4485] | 0.04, 2.14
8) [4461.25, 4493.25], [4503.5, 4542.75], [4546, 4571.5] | 0.02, 2.27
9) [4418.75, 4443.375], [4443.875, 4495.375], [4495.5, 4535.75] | -0.04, 2.11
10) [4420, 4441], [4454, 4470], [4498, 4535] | 0.05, 2.08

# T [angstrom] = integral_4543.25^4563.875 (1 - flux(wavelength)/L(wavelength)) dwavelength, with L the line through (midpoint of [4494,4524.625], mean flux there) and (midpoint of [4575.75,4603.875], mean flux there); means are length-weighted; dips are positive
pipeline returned 0.3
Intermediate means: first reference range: 2.28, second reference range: 2.29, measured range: 2.26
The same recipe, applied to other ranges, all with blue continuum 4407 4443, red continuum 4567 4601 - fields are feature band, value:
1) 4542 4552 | 0.30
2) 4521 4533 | 0.75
